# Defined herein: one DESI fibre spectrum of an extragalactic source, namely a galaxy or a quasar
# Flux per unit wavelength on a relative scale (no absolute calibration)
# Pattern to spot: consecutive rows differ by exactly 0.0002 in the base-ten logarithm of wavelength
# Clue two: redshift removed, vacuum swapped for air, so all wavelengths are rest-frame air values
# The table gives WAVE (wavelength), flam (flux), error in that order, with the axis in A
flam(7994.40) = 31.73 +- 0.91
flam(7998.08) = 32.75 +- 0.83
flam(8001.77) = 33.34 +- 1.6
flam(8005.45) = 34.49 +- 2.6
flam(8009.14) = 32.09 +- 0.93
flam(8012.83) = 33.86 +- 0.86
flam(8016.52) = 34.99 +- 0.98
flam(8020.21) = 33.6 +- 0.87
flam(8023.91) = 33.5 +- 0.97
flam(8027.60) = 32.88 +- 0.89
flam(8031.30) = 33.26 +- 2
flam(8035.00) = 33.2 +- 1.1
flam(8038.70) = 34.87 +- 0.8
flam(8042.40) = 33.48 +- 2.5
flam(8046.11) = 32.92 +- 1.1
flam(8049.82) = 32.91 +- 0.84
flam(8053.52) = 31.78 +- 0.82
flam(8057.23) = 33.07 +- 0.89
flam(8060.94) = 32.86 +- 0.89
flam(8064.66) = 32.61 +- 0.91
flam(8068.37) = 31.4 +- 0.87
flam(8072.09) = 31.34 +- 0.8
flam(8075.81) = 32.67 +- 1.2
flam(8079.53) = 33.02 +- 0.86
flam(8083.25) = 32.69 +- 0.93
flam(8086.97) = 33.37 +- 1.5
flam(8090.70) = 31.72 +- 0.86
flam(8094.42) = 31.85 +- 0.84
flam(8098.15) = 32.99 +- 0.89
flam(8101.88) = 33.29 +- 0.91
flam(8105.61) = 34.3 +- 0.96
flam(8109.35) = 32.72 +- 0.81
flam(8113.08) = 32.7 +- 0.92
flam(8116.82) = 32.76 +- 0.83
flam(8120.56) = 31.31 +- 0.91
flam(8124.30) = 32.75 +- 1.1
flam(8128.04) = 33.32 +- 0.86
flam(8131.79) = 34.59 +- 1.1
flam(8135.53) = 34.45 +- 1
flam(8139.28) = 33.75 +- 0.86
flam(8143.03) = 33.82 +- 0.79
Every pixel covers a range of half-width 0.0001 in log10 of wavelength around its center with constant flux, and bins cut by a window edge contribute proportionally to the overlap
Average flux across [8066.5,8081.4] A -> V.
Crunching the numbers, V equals 32.1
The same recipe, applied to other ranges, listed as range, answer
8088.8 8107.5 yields 32.8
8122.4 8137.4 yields 33.8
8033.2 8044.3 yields 33.8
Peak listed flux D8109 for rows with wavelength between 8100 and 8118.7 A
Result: 34.3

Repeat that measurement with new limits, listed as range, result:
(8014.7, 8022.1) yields 34.99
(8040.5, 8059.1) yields 33.48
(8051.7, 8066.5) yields 33.07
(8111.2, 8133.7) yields 34.59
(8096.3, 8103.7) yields 33.29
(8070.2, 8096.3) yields 33.37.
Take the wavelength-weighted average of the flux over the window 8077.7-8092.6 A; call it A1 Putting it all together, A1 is 32.7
